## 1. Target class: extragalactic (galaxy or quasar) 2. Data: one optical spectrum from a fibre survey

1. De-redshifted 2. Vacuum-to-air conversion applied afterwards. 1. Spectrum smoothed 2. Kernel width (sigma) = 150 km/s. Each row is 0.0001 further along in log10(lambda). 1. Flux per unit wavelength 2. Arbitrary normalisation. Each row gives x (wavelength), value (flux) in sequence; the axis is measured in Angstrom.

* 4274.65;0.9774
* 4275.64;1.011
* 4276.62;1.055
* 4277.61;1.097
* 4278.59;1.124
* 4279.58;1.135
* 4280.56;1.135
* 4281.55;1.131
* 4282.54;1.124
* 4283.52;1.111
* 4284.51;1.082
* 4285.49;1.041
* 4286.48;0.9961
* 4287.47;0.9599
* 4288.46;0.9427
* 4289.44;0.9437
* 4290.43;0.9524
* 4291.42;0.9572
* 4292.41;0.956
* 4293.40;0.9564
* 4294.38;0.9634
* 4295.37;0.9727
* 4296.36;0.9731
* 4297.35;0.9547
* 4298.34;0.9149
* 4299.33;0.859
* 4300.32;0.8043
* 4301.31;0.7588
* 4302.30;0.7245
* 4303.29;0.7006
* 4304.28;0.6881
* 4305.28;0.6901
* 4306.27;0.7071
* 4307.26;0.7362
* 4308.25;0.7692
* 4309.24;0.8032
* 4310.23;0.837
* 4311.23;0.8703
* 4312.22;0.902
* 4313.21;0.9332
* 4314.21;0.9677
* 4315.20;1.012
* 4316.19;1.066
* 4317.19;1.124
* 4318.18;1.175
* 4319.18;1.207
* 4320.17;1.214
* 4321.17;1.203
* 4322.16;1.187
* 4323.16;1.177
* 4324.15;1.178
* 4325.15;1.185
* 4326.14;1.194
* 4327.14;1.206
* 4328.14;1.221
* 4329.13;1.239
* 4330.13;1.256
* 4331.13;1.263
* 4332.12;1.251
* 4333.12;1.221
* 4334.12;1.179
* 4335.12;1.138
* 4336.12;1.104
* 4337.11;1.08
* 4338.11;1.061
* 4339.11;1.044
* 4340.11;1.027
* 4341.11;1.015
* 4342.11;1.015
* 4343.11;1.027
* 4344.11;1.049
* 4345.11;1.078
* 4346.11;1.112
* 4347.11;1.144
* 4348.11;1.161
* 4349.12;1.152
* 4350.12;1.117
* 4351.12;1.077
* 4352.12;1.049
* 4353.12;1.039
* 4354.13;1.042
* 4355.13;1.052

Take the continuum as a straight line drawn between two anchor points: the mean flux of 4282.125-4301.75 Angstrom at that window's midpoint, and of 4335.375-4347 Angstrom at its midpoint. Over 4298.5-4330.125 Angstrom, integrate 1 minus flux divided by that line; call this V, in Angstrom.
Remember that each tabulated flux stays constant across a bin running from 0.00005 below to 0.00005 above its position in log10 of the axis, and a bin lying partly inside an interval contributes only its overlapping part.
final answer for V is 0.8 Angstrom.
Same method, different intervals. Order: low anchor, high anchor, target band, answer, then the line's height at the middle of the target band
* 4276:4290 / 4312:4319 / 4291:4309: 3.65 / 1.05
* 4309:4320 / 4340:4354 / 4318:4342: -2.99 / 1.04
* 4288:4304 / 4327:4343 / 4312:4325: -0.91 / 1.04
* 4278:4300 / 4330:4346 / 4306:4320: 1.48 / 1.06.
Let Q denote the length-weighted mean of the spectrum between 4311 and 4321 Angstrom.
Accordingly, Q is 1.06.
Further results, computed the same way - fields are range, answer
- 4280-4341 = 1.02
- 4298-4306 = 0.762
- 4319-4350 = 1.15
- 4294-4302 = 0.895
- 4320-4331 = 1.21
